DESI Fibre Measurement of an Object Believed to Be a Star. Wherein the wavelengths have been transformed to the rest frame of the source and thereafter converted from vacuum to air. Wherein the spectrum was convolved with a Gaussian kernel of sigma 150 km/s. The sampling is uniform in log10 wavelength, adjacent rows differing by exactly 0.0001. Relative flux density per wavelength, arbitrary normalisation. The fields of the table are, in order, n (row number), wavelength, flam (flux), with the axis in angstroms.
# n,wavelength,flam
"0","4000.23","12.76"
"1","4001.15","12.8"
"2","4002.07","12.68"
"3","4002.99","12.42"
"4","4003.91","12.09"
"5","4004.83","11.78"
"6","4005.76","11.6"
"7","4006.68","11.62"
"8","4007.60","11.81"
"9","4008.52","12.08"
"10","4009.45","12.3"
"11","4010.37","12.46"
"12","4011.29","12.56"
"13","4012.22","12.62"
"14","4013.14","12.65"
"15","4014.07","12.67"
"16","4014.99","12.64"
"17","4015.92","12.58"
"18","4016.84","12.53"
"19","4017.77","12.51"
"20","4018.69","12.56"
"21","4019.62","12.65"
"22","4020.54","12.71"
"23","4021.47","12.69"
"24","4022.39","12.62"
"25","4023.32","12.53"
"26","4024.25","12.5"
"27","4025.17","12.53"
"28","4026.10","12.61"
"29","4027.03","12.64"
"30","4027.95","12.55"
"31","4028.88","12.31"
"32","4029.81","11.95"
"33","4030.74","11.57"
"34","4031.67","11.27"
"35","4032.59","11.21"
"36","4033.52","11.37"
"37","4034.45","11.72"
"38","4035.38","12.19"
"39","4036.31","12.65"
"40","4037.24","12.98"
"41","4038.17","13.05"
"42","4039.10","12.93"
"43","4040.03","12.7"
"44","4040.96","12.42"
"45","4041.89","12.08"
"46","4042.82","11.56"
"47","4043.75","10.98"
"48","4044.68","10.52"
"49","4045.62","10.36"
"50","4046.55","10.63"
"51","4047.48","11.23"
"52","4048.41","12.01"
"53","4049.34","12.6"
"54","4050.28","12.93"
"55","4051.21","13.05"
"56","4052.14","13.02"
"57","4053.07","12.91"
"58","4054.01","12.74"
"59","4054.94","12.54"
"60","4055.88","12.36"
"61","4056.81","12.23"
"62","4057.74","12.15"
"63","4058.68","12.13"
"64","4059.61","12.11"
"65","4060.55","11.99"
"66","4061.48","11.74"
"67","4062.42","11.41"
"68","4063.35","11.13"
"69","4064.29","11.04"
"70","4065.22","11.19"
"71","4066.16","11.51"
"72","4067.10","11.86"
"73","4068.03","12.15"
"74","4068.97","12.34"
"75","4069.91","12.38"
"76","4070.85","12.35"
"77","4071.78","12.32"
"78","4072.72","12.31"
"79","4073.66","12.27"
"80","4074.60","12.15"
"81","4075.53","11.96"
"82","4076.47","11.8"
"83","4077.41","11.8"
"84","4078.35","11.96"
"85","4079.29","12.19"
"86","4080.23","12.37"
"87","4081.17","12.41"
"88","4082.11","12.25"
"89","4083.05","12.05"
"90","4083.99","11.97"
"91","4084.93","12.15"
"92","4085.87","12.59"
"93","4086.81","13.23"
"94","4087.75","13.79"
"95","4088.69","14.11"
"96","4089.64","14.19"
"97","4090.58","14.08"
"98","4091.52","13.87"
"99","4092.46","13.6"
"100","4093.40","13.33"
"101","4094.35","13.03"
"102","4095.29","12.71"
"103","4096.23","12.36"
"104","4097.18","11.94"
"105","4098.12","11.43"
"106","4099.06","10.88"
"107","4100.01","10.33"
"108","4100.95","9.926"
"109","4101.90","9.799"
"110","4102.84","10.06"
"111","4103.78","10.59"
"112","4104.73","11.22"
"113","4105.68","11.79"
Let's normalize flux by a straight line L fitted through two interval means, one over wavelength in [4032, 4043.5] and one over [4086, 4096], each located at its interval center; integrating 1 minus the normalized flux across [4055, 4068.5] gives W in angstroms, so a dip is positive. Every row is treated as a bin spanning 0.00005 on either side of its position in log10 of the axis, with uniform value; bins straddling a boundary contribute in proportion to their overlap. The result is 1.0 angstroms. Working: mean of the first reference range 12.2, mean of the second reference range 13.5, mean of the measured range 11.8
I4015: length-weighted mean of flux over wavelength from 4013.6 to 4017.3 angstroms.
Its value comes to 12.6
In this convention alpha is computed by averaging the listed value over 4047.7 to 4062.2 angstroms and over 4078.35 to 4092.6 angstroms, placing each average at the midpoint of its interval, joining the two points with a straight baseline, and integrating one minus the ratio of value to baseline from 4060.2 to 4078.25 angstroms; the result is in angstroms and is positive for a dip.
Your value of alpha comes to 1.1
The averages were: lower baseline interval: 12.4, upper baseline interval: 12.9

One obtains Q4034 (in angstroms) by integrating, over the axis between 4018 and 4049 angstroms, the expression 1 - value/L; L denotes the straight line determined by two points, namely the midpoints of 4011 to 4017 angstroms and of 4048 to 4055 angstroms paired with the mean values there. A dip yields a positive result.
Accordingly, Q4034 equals 1.5 angstroms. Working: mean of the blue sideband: 12.6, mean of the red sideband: 12.7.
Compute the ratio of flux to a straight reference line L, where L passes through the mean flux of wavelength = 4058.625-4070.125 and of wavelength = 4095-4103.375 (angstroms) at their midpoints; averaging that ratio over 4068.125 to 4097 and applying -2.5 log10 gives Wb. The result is -0.12 mag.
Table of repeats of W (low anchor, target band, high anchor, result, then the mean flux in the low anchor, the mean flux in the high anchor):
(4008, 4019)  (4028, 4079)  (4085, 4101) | 2.5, 12.5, 12.7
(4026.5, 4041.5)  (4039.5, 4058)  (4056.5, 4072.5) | 0.0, 12.2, 11.9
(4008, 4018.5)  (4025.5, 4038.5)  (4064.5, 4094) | 0.4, 12.5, 12.5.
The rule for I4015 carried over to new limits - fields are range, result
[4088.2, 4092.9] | 14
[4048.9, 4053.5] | 12.9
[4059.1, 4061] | 12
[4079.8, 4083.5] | 12.3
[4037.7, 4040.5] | 12.9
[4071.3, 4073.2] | 12.3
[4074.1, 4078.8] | 11.9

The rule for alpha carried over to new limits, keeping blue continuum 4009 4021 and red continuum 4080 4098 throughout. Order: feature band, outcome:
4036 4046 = 0.53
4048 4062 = 0.37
